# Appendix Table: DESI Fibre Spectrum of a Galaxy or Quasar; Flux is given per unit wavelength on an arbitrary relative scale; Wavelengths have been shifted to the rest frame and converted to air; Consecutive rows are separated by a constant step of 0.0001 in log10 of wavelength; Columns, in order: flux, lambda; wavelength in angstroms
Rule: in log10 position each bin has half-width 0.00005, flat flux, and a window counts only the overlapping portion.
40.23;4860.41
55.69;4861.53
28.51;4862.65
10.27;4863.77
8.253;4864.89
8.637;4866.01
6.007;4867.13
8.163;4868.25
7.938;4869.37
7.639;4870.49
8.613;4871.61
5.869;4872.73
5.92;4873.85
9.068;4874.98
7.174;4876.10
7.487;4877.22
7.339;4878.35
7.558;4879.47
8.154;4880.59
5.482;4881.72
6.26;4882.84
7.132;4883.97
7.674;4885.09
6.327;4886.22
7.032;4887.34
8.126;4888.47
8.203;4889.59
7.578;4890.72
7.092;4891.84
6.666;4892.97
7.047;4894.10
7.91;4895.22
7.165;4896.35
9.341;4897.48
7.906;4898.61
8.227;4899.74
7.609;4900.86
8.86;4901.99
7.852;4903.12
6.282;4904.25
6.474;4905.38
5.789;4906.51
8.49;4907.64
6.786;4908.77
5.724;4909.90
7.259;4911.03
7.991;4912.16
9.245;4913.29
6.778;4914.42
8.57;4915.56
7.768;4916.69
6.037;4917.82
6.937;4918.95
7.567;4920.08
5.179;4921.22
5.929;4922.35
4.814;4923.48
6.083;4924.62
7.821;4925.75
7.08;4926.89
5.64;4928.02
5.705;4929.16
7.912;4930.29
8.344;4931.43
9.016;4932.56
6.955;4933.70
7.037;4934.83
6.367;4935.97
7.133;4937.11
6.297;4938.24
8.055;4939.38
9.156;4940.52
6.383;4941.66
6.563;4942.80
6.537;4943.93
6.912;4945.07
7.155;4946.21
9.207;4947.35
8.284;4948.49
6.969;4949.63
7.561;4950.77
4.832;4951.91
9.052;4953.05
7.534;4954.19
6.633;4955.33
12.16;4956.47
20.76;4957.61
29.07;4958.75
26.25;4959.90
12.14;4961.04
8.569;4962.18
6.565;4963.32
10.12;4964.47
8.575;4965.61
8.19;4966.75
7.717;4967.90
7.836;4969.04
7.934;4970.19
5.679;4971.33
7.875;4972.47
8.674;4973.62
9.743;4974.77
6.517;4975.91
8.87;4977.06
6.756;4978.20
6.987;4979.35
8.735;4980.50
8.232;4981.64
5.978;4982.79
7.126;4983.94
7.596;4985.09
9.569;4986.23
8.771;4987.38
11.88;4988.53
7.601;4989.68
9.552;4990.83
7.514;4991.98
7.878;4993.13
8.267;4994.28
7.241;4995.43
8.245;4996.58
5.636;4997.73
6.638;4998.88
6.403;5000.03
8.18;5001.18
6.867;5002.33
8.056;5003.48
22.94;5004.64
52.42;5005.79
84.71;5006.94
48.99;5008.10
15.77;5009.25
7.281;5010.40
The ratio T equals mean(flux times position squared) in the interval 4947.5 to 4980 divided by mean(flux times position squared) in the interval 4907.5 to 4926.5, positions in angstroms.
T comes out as 1.4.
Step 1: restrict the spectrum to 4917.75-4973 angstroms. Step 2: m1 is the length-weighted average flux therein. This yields 8.56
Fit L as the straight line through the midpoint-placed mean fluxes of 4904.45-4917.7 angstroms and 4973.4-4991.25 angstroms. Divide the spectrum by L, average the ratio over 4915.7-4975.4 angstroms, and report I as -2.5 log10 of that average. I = -0.101 mag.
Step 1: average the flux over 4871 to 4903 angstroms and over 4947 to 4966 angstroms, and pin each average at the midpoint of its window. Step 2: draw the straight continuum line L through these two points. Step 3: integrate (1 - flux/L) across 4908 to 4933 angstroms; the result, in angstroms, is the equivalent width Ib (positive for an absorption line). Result 6.3 angstroms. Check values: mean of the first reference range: 7.46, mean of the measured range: 7.01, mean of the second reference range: 11.5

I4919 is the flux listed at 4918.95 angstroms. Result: 6.937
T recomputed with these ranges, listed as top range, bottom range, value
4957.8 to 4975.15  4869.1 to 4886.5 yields 1.61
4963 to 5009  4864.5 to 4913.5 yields 1.74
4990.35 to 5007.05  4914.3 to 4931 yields 2.30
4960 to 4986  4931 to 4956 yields 1.15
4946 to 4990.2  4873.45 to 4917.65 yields 1.32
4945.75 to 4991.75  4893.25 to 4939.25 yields 1.35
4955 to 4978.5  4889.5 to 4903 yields 1.44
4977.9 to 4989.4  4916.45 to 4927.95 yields 1.30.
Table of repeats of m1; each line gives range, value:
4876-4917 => 7.42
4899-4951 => 7.18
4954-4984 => 10.1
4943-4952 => 7.28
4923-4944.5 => 7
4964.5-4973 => 7.85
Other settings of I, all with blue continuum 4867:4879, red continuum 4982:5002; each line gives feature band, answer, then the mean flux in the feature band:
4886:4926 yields 0.047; 7.24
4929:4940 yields 0.045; 7.35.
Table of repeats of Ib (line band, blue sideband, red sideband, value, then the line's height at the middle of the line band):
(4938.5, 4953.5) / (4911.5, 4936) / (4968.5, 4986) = -0.18 angstroms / 7.31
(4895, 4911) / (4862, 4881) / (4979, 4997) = 2.68 angstroms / 8.94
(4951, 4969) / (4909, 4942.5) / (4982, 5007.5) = -2.11 angstroms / 10.5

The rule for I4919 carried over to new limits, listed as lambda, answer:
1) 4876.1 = 7.174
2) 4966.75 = 8.19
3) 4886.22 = 6.327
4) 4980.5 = 8.735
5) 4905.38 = 6.474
